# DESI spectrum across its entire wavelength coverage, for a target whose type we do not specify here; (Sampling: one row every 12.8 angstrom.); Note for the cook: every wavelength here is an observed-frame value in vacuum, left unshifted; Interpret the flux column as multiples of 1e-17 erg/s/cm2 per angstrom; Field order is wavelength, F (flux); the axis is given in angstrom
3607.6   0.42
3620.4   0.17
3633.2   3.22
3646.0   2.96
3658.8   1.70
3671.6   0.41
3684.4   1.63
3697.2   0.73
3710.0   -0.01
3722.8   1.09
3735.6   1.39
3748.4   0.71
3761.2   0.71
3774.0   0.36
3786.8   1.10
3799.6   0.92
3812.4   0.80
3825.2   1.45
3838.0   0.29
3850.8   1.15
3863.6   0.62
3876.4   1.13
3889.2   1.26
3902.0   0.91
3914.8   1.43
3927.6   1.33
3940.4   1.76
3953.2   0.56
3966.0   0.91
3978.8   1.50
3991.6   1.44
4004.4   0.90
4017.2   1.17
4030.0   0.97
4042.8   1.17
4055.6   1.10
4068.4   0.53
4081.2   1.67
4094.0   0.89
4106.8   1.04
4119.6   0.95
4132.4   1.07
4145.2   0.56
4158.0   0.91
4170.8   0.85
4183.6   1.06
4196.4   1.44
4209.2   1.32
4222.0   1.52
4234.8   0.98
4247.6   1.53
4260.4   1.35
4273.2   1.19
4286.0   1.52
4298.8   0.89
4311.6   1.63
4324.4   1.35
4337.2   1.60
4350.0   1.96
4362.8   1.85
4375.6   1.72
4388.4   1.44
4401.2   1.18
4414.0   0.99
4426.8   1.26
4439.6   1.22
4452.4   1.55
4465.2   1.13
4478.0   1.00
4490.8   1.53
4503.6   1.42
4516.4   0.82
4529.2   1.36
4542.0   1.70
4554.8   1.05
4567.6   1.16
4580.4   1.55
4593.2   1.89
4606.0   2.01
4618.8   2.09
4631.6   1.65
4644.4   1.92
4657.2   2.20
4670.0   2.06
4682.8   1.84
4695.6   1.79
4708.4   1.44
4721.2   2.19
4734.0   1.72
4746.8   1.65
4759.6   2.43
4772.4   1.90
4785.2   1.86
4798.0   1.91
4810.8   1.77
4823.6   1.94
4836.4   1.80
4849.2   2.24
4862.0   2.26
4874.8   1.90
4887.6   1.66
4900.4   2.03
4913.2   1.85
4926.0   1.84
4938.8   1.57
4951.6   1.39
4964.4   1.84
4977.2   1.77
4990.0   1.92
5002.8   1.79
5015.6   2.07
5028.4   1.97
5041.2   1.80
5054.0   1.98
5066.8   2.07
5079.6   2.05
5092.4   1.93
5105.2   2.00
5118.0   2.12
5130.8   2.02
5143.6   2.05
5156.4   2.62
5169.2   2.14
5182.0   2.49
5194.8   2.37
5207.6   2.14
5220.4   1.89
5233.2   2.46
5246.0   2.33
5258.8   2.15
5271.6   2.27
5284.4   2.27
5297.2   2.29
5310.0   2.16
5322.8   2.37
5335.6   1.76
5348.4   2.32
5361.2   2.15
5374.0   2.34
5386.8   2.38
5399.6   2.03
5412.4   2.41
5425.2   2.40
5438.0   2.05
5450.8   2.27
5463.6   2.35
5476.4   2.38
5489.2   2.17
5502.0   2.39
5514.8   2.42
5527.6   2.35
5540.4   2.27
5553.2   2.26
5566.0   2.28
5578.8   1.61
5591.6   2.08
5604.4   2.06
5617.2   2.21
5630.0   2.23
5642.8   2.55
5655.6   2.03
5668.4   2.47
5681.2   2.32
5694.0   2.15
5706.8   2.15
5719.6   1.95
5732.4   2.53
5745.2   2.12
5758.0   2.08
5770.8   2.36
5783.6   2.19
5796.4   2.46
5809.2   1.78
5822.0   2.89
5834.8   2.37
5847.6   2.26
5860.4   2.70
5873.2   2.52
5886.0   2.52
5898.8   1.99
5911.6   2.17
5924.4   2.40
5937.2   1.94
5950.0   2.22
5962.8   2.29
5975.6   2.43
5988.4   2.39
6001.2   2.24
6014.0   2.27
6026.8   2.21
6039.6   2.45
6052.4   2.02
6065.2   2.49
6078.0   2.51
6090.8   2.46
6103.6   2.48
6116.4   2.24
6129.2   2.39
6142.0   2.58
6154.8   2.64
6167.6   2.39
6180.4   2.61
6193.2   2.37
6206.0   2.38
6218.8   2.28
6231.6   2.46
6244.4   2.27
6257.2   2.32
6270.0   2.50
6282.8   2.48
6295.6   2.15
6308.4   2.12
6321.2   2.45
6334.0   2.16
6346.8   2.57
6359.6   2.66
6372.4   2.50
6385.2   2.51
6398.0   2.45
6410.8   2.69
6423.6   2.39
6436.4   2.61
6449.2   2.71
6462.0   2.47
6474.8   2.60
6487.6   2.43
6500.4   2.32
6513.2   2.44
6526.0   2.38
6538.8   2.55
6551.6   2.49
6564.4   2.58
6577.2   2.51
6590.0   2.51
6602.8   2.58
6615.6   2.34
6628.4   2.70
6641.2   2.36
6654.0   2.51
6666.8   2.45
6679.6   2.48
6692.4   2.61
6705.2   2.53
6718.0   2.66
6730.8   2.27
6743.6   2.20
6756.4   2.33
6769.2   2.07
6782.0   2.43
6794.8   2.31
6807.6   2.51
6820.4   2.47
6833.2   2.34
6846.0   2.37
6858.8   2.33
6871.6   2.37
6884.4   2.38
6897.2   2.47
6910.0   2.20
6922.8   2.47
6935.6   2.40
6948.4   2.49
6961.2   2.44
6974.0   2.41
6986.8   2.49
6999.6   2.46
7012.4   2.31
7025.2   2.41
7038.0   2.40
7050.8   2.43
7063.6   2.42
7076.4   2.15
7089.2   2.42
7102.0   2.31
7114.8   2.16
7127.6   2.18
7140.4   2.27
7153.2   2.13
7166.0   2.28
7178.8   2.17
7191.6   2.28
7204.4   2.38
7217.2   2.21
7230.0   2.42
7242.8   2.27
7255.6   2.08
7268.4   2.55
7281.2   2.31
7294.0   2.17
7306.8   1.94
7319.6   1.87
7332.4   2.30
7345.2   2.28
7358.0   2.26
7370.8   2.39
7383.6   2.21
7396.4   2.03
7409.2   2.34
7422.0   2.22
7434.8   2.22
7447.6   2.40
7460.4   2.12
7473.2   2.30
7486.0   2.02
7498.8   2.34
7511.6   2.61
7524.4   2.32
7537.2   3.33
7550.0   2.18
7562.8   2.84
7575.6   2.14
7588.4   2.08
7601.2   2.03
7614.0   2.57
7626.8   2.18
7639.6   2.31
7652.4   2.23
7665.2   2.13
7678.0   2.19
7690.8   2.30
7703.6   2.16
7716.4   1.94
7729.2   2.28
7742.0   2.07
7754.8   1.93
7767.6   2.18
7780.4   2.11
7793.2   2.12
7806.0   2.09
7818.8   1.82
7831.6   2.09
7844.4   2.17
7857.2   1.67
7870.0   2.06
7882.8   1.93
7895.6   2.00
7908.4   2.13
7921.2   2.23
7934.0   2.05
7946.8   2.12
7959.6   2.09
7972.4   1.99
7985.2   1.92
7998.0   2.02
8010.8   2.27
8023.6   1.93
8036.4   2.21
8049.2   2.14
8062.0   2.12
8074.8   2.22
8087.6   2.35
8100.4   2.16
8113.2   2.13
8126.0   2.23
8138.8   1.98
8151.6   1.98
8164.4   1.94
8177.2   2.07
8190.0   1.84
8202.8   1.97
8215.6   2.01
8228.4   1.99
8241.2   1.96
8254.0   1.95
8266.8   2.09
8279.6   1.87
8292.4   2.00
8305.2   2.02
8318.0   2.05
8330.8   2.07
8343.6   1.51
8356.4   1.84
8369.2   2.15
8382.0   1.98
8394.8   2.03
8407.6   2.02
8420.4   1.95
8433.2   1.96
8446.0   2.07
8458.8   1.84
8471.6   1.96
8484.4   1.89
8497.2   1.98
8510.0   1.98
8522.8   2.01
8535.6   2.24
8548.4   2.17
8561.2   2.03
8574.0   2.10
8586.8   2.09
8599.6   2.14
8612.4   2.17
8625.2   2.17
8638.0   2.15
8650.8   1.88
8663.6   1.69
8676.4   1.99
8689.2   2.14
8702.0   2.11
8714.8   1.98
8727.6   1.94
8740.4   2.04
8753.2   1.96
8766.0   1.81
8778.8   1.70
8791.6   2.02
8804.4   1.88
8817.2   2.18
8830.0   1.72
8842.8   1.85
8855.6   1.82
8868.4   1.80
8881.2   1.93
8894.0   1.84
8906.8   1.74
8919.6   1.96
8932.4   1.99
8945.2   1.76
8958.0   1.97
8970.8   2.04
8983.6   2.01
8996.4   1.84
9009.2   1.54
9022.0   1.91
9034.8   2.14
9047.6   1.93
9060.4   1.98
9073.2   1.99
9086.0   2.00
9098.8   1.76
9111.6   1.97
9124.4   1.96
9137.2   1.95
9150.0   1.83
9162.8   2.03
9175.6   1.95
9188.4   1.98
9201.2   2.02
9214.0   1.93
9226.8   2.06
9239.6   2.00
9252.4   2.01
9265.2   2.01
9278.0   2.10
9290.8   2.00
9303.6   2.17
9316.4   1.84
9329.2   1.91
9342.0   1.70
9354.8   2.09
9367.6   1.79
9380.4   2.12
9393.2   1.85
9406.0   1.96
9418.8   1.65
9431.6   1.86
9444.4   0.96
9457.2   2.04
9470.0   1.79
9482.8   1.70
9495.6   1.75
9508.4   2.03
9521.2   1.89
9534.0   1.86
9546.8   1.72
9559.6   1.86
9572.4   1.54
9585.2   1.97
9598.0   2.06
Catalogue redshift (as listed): 0.148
